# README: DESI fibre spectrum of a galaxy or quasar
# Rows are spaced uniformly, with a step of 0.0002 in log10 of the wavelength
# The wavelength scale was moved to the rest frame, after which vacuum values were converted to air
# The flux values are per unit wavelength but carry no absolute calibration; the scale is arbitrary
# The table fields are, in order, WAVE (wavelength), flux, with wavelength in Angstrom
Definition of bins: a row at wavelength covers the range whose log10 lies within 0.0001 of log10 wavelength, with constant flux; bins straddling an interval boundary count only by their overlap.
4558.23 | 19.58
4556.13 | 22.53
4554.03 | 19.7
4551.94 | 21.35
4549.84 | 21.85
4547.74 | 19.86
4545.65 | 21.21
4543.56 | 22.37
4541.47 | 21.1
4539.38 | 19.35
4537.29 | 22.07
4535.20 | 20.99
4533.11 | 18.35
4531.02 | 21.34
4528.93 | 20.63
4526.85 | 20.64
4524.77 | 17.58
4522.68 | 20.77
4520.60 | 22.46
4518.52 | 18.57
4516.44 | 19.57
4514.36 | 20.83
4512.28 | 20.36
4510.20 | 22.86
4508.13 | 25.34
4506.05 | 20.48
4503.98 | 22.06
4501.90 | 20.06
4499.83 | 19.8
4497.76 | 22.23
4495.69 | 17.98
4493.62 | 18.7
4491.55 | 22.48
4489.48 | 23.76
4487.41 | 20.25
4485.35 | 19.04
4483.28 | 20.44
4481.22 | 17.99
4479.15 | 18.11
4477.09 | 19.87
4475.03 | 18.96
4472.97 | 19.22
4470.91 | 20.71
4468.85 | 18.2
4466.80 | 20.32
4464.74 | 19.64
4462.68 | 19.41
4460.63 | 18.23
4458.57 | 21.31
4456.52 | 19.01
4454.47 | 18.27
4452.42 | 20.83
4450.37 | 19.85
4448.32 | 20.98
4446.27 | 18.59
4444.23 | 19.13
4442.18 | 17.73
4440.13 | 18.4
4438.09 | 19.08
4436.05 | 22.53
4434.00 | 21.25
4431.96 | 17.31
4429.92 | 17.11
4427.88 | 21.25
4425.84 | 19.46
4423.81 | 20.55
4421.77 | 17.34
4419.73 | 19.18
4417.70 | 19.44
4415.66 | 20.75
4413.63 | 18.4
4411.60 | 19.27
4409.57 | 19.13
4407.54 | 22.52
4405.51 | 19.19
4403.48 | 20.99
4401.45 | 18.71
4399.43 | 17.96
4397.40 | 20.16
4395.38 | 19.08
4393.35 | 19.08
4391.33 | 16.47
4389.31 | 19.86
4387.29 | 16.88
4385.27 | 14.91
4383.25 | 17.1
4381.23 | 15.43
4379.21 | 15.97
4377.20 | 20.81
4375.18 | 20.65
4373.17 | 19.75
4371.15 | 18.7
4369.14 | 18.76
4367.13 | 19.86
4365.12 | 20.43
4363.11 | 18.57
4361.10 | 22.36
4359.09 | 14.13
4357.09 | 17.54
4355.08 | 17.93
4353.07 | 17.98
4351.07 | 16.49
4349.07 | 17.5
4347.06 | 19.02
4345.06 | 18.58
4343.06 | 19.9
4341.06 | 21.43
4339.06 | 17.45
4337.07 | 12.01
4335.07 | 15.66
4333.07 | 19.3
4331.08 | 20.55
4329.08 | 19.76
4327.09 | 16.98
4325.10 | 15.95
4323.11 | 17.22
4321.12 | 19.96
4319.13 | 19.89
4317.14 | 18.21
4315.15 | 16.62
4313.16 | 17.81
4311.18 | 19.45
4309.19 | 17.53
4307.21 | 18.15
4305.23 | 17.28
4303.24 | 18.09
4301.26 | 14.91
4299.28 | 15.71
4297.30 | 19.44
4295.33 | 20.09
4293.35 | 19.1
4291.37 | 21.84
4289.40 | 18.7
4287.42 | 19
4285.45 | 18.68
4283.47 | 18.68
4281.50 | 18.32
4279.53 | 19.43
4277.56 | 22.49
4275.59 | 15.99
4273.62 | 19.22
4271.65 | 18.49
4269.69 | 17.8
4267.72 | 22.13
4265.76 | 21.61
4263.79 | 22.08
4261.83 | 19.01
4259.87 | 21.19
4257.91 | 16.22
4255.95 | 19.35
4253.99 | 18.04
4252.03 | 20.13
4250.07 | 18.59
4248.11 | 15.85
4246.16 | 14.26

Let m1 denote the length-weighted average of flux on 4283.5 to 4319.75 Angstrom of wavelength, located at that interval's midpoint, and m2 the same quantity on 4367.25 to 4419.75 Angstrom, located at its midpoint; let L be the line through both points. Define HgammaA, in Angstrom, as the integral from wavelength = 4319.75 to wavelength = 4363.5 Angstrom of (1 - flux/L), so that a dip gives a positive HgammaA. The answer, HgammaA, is 1.3 Angstrom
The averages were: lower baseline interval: 18.4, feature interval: 18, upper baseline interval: 18.8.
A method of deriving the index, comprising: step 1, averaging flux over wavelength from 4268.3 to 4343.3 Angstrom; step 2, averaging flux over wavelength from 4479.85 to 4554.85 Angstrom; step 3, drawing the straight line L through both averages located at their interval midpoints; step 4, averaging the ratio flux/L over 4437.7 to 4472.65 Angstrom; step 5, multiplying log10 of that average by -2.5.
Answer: 0.03 mag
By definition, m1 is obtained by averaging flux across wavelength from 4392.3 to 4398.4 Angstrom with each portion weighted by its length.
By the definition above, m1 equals 19.4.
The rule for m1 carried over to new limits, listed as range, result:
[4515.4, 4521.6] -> 20.2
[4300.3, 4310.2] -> 17.2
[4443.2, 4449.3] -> 19.6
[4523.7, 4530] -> 19.6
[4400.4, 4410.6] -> 20.1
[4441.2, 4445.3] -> 18.5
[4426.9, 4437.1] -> 19.9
